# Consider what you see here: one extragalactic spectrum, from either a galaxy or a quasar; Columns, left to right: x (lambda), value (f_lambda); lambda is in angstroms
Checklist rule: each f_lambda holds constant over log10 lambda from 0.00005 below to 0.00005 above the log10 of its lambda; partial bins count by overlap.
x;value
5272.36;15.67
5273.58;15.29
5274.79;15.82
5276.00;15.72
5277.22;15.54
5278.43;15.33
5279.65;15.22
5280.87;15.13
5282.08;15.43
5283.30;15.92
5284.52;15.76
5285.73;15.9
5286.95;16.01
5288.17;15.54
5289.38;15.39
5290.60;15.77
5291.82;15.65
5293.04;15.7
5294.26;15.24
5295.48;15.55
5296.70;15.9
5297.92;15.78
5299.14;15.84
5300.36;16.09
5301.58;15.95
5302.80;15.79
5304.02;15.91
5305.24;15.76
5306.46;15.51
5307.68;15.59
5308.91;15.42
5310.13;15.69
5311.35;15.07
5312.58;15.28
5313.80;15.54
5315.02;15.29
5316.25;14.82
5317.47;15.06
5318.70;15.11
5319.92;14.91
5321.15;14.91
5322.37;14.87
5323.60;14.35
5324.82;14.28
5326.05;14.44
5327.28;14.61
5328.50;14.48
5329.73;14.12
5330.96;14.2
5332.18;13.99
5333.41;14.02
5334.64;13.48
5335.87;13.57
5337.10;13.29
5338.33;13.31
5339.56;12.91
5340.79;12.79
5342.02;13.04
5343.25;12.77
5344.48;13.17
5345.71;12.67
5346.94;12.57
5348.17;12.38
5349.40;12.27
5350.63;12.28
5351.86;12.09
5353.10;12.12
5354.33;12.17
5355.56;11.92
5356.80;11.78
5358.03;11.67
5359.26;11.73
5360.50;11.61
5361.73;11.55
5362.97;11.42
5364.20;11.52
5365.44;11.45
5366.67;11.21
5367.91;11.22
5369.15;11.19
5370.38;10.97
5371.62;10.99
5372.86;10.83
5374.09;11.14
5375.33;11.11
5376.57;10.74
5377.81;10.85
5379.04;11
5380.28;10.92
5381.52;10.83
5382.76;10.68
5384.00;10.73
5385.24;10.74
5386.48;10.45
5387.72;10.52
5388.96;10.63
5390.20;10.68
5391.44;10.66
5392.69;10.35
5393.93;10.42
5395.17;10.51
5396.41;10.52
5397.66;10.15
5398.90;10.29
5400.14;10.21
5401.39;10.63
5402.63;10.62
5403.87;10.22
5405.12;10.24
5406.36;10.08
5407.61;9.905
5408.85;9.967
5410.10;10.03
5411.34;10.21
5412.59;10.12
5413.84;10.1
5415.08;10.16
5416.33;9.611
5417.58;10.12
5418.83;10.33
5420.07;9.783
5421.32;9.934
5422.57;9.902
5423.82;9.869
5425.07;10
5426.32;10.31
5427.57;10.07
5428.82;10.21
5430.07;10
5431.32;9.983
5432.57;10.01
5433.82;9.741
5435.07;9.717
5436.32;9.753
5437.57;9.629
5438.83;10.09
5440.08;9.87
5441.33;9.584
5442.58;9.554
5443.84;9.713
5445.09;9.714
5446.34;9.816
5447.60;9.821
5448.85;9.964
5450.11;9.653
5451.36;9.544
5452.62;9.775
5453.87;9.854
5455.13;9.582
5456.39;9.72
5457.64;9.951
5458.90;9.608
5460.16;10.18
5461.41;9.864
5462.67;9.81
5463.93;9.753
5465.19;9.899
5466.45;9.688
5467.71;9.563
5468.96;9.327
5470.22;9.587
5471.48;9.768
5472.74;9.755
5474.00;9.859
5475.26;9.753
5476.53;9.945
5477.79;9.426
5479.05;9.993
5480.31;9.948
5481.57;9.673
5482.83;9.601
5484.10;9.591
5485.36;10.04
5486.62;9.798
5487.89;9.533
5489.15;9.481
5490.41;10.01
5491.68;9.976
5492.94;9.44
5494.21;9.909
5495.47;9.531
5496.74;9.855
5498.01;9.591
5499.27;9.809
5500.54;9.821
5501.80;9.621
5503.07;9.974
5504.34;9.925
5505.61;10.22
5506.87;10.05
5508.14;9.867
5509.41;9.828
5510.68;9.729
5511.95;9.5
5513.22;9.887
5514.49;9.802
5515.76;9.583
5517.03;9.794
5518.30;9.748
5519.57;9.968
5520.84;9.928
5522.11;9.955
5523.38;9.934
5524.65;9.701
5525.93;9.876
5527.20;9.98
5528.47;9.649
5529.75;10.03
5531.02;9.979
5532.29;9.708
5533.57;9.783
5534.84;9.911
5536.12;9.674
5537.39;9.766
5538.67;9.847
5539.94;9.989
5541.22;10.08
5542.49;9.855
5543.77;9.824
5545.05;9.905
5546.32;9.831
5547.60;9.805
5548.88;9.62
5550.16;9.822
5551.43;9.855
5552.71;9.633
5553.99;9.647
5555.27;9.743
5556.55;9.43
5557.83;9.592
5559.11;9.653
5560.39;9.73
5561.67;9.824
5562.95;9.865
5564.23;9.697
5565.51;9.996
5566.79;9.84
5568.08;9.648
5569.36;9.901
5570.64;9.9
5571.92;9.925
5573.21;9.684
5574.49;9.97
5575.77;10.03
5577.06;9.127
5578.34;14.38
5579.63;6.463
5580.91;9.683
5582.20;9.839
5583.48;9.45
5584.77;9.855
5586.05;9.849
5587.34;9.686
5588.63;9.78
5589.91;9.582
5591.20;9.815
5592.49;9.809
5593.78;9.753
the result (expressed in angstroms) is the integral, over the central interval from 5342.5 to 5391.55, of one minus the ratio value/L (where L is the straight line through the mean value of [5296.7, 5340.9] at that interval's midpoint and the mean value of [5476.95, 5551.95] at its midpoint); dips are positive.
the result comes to 7.8 angstroms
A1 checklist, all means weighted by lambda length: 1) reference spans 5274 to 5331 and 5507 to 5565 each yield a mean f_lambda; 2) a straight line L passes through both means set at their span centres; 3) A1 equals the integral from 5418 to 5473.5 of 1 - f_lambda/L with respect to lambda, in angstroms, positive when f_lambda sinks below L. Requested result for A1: 9.8 angstroms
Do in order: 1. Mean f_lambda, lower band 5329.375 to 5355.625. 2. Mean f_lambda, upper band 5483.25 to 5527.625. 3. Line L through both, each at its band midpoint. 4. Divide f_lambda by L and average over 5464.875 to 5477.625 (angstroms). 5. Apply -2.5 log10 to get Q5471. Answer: 0.08 mag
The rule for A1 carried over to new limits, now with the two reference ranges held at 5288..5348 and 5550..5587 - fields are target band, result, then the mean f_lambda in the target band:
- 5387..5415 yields 5.89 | 10.3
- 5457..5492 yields 5.62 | 9.76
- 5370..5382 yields 2.32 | 10.9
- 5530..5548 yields 0.89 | 9.86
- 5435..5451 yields 3.25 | 9.76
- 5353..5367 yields 2.22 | 11.7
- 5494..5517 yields 2.55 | 9.8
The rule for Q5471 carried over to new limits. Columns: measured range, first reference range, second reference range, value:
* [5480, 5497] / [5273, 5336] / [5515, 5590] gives 0.15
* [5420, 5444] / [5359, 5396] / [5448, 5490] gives 0.04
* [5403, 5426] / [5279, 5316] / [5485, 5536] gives 0.23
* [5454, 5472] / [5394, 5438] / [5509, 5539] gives 0.03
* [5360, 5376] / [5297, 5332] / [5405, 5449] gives 0.13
